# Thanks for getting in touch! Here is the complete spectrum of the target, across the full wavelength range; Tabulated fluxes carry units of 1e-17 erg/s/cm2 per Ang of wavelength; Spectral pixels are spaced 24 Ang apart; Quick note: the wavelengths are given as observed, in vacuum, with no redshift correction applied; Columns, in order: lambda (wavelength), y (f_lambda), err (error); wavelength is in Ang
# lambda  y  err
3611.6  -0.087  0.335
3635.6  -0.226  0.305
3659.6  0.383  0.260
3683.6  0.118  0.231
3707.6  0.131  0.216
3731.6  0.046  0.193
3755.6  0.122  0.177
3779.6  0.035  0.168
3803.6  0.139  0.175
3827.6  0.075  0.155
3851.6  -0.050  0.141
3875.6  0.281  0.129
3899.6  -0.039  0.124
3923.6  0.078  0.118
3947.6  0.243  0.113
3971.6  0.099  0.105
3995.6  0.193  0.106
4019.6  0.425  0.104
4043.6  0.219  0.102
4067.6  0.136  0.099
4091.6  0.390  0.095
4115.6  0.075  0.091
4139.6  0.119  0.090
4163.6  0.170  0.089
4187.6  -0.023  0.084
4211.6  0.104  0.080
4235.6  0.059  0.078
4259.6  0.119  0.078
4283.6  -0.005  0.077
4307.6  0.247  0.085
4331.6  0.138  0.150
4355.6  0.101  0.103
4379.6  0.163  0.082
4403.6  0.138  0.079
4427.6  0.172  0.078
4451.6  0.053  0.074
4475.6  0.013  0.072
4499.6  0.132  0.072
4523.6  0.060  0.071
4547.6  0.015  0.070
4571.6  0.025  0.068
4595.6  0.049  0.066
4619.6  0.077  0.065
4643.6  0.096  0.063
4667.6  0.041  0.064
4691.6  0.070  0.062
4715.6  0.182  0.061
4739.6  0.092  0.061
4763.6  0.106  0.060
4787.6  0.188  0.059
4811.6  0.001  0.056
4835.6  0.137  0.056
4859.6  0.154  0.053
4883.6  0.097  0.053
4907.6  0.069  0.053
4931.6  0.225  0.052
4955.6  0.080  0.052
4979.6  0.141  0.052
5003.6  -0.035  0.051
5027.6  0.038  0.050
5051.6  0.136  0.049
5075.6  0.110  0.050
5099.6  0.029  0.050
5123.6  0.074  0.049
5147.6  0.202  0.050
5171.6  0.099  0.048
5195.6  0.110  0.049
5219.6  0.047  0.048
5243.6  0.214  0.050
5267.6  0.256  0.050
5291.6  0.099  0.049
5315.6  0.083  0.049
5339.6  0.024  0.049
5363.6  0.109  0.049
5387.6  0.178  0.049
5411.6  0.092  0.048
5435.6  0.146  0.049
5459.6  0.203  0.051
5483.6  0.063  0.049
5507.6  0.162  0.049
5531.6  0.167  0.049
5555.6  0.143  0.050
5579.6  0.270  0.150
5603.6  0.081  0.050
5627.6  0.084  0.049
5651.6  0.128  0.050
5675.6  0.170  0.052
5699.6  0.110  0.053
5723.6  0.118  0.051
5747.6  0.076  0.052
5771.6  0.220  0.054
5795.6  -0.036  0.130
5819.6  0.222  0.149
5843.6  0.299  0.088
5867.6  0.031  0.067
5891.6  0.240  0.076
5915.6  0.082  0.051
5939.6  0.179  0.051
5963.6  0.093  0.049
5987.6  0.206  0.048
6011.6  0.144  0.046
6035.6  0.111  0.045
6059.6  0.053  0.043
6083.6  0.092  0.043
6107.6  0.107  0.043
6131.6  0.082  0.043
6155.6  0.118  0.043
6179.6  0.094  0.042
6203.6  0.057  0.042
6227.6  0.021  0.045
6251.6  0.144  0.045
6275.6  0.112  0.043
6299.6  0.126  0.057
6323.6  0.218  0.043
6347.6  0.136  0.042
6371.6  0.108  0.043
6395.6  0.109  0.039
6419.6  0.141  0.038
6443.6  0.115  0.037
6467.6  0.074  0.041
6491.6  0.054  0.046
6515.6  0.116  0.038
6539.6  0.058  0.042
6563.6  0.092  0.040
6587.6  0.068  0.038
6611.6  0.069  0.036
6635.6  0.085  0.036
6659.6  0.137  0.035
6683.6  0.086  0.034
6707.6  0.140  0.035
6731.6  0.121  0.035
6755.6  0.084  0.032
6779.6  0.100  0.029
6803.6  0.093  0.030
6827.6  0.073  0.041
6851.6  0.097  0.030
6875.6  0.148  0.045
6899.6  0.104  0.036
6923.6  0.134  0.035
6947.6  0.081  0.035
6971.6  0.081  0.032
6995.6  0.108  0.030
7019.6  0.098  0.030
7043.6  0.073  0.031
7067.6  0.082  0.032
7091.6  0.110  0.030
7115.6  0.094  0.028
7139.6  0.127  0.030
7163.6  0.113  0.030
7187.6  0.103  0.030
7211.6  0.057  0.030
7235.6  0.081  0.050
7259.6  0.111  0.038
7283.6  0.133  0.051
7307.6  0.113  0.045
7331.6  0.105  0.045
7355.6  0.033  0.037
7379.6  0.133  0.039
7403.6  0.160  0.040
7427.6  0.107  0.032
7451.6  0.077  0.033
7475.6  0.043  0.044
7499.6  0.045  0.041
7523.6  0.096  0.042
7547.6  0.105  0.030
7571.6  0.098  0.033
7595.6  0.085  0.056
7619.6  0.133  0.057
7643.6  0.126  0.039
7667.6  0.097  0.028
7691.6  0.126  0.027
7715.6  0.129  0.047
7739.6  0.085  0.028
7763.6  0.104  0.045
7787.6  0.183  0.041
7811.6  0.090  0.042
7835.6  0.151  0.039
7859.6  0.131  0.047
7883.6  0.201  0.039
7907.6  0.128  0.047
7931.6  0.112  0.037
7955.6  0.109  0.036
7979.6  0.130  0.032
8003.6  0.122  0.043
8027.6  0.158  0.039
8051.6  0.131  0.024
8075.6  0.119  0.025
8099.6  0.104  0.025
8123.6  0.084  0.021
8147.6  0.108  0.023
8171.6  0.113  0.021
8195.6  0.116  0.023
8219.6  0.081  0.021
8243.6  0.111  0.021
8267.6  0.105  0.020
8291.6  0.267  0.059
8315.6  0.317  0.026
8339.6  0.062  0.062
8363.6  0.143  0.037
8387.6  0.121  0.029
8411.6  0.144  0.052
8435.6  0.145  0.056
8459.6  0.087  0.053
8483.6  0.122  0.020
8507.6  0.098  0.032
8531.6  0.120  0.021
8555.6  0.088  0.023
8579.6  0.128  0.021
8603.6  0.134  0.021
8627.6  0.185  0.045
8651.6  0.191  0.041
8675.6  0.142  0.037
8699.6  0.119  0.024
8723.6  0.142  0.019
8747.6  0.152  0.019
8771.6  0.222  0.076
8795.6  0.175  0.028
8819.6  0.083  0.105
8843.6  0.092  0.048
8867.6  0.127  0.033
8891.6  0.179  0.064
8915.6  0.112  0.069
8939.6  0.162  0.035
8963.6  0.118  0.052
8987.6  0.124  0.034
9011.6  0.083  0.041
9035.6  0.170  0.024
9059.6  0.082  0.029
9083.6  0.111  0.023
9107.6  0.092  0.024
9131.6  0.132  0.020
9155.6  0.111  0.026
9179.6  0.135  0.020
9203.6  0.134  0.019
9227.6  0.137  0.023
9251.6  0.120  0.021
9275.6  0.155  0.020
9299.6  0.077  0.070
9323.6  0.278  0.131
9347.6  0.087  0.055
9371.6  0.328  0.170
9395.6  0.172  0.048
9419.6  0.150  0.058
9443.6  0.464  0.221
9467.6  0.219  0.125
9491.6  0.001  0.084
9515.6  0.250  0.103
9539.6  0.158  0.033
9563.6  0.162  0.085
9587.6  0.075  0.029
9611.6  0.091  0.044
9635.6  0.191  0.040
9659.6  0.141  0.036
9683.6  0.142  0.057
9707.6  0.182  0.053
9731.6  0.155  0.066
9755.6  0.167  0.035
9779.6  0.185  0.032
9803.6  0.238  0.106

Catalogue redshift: 1.23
